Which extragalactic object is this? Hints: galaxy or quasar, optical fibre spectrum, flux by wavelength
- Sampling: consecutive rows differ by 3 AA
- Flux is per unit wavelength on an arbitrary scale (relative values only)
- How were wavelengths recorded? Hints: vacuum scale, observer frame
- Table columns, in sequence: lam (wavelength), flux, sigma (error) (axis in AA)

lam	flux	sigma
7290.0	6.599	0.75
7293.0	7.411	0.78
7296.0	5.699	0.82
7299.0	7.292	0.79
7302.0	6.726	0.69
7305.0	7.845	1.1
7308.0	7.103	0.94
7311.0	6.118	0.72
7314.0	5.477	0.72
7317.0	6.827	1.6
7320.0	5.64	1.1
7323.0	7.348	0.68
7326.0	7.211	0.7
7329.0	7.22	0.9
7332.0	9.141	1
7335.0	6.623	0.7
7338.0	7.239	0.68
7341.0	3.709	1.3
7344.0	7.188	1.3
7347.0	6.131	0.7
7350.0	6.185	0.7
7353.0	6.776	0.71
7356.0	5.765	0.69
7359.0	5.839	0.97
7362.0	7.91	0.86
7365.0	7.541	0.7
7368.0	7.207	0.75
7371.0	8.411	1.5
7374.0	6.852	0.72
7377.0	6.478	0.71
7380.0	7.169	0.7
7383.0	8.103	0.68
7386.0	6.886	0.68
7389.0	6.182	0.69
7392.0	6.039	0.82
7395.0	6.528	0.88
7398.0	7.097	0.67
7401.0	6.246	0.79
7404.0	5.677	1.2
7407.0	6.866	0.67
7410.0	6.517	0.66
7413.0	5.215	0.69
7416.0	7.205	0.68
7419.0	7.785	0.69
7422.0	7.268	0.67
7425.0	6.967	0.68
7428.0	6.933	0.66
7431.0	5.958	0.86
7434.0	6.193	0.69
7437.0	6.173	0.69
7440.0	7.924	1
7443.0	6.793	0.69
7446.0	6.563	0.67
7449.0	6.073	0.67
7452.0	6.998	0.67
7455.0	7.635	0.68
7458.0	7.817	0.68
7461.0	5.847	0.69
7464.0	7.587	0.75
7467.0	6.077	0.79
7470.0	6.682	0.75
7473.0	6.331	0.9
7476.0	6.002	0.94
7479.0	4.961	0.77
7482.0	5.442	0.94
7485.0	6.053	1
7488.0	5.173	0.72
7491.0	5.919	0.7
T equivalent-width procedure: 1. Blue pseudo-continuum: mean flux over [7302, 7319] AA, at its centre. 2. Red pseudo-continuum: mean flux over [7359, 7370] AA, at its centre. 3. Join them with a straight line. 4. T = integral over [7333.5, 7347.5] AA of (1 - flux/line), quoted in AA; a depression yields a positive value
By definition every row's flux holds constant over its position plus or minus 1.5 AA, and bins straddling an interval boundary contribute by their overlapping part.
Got 1.7 AA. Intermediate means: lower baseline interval 6.65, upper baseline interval 7.36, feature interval 6.18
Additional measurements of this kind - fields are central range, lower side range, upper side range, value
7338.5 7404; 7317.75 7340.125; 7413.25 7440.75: 2.9 AA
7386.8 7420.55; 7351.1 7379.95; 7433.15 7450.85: 1.5 AA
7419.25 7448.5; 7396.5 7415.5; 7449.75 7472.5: -0.7 AA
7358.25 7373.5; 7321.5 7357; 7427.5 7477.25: -1.6 AA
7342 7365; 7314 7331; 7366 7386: 1.8 AA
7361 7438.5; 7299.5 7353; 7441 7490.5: -3.3 AA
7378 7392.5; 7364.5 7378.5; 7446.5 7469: 0.6 AA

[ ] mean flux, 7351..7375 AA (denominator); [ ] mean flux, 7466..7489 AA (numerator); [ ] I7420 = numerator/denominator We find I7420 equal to 0.8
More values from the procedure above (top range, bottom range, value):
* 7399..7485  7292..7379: 0.97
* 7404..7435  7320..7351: 0.98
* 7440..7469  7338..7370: 1.06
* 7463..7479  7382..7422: 0.96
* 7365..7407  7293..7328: 1.02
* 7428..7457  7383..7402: 1.02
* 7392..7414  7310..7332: 0.94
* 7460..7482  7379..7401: 0.91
